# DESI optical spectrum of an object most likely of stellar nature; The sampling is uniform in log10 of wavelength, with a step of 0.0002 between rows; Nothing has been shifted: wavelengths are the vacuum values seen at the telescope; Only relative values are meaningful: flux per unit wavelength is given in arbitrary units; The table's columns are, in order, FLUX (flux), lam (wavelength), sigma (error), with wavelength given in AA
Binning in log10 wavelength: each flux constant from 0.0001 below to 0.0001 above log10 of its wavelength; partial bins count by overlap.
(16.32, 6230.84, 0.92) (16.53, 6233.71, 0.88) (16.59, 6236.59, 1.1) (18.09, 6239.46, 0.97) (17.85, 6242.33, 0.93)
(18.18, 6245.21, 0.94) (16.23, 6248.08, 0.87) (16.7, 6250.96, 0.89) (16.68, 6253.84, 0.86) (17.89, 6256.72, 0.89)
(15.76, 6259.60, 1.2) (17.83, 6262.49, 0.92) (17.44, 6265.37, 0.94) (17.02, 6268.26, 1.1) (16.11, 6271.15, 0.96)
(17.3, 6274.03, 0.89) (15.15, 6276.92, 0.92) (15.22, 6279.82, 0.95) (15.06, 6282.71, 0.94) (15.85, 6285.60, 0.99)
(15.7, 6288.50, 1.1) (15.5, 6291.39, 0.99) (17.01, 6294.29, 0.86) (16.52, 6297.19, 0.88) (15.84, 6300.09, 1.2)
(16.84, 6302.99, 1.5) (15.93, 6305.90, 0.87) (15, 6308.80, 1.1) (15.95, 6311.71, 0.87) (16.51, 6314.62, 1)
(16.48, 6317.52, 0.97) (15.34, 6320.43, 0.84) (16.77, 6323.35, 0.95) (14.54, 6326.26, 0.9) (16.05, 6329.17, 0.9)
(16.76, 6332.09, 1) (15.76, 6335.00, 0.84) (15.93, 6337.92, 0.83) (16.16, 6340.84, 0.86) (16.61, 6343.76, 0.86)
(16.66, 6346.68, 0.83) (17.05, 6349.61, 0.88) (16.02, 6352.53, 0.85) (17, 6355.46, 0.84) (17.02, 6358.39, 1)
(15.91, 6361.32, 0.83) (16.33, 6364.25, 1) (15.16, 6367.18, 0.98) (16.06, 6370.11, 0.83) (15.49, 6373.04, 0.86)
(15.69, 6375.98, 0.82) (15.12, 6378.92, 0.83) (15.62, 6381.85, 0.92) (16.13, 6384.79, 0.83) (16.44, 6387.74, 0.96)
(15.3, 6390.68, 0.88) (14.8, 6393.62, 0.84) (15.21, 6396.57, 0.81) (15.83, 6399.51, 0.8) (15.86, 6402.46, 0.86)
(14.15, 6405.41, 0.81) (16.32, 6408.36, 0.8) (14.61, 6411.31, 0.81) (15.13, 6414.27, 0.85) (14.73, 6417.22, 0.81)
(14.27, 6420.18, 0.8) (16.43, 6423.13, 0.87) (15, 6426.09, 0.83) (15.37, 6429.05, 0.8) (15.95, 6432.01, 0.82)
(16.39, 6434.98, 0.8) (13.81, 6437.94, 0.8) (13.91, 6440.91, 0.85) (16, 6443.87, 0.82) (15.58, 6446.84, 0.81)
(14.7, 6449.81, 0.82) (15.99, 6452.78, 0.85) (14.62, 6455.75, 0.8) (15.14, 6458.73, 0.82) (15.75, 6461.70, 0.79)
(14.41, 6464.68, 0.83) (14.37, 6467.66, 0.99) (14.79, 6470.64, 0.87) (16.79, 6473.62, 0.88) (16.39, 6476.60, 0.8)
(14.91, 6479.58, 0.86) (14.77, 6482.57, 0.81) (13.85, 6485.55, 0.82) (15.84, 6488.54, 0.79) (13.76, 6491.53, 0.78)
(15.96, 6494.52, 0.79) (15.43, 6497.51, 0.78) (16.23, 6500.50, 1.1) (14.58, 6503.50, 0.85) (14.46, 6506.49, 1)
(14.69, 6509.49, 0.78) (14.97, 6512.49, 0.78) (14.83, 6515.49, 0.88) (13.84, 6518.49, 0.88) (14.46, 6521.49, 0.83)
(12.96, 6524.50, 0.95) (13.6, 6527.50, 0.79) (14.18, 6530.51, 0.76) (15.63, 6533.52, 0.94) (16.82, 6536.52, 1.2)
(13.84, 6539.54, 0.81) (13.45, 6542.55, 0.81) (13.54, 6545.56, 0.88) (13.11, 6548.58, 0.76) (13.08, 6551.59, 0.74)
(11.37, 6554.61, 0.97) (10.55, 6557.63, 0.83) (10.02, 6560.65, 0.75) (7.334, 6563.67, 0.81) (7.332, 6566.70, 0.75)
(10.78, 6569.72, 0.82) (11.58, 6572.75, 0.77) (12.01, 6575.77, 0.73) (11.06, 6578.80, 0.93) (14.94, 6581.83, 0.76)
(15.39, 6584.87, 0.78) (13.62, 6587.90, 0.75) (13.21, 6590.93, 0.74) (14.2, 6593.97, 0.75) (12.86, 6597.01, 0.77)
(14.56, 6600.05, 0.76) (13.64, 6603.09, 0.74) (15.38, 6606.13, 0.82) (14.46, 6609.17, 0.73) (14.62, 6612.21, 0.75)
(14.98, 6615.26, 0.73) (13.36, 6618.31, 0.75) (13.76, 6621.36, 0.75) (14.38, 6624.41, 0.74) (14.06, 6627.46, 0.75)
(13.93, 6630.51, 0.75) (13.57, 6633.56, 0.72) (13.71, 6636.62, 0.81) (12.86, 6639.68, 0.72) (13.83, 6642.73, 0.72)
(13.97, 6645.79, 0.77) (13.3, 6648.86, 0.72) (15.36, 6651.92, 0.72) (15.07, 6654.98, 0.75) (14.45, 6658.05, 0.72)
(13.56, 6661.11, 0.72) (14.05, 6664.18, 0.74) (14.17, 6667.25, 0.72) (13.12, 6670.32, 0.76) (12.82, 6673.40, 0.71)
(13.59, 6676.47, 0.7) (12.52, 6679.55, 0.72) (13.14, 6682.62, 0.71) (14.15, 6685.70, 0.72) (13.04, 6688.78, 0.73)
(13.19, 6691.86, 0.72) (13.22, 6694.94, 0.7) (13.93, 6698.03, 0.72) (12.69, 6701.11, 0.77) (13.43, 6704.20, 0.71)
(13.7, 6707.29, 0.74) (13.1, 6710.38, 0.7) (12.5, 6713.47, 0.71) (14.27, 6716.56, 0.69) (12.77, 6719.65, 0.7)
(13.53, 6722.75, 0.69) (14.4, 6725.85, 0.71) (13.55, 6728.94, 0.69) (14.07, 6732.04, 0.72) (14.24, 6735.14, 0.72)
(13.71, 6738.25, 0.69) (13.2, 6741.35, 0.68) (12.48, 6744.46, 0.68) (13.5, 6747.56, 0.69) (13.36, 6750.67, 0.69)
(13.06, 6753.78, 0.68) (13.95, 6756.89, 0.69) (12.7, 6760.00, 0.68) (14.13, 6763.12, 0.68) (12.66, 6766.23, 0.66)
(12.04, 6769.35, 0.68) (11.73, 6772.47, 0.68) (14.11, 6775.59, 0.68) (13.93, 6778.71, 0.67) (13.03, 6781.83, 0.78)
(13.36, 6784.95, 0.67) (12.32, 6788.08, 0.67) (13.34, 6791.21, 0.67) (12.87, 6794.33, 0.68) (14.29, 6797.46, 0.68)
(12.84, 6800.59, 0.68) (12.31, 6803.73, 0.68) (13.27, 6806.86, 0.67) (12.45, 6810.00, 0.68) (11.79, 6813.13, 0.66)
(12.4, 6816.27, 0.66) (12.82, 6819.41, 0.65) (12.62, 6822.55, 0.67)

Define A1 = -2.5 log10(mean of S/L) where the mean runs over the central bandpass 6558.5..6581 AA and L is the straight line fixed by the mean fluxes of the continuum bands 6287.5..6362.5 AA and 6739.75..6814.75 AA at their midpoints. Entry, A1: 0.38 mag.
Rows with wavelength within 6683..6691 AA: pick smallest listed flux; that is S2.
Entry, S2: 13.04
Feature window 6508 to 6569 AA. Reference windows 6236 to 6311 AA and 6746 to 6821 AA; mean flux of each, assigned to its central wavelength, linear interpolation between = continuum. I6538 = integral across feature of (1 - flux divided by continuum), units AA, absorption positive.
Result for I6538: 7.3 AA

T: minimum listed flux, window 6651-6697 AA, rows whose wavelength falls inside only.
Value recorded 12.52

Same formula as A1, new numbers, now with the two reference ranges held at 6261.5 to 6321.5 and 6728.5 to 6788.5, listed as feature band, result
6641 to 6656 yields -0.02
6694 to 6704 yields 0.03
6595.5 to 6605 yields 0.04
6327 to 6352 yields -0.03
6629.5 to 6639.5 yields 0.03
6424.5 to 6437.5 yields -0.02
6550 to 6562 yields 0.27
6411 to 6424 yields 0.03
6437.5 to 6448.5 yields 0.02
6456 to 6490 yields -0.01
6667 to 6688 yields 0.04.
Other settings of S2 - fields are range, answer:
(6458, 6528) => 12.96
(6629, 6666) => 12.86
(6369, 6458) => 13.81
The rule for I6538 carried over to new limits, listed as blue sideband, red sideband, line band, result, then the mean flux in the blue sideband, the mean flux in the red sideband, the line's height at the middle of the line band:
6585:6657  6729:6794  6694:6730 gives 0.28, 14.1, 13.2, 13.5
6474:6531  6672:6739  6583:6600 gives 0.30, 14.8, 13.4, 14.2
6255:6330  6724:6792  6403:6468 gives 0.66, 16.2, 13.3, 15.3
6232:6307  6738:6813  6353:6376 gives -0.27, 16.6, 13.1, 15.9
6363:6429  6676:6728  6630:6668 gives -0.74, 15.4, 13.4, 13.7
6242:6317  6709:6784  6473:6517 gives -0.42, 16.4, 13.3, 15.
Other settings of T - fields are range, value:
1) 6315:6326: 15.34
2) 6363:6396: 14.8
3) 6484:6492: 13.76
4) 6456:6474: 14.37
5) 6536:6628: 7.332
